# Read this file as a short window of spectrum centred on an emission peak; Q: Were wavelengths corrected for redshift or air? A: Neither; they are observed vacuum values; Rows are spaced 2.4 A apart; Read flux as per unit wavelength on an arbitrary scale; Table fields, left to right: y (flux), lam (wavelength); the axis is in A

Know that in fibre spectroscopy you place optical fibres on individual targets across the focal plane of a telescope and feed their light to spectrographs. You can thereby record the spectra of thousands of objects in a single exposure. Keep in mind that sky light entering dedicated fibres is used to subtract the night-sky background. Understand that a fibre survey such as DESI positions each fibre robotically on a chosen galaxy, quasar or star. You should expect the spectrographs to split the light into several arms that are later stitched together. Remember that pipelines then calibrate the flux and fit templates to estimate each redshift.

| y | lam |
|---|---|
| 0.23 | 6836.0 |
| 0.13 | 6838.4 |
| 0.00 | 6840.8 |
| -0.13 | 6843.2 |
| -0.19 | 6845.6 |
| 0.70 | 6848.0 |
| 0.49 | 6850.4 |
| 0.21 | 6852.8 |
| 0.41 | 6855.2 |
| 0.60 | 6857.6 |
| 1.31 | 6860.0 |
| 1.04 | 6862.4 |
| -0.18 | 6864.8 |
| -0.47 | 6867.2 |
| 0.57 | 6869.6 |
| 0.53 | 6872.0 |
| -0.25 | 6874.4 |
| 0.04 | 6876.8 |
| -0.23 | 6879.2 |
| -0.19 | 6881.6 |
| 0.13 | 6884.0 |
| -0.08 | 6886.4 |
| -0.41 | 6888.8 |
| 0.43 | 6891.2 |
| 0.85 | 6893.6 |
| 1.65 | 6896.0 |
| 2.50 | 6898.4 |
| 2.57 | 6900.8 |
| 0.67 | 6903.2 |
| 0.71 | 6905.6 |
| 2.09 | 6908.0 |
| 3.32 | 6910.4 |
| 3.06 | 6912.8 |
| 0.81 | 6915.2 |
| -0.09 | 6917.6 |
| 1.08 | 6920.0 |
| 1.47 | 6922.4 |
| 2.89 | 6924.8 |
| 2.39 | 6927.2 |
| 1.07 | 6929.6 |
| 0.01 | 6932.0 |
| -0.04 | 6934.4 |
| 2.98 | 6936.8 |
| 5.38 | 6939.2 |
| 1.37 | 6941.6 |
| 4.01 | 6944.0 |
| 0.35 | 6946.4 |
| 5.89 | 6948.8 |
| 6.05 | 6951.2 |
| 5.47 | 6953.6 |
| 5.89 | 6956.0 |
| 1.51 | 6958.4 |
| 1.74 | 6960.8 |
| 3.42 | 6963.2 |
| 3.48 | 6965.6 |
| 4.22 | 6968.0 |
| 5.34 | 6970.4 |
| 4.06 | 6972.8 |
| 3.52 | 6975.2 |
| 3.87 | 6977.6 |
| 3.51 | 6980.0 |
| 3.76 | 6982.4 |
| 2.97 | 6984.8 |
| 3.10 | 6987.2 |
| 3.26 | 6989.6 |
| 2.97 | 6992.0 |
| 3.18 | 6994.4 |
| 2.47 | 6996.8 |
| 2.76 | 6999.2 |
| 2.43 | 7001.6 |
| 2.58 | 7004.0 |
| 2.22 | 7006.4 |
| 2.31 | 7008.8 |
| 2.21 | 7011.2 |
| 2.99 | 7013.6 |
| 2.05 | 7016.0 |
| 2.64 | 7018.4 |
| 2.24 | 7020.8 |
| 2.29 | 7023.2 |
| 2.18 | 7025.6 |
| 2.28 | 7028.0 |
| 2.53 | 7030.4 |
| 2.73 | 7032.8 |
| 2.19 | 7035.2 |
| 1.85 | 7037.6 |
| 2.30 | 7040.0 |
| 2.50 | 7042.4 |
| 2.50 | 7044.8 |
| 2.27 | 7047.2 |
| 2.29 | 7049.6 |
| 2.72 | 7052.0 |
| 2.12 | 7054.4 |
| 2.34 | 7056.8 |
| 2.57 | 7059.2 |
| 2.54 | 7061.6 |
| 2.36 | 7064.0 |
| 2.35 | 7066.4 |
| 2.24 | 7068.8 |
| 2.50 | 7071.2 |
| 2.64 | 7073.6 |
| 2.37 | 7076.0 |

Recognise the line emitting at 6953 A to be Lyman alpha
